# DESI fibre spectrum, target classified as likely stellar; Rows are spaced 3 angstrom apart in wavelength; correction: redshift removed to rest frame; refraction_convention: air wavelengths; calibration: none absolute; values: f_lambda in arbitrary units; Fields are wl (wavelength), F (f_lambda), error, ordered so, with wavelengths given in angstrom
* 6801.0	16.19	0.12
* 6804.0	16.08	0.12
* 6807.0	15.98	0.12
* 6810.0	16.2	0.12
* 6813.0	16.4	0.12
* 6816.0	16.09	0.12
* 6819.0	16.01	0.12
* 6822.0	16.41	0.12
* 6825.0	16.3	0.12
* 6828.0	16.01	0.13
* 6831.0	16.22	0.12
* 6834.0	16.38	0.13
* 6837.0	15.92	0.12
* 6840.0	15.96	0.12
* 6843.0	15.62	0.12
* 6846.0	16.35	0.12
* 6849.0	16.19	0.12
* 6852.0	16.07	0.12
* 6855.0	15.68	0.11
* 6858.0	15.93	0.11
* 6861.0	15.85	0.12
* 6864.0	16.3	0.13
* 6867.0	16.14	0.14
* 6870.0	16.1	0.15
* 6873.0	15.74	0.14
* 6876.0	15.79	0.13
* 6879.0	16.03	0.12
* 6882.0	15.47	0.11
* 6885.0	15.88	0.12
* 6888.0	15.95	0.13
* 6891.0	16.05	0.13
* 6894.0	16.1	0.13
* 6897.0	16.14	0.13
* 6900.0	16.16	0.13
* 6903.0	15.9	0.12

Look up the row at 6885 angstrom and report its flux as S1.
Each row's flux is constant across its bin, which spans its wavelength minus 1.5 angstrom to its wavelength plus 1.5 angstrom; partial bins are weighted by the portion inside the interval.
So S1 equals 15.88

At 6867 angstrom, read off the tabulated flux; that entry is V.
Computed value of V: 16.14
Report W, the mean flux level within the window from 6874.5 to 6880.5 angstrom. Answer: 15.9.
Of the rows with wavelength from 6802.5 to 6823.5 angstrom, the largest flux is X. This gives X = 16.41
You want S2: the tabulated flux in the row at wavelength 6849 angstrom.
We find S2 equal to 16.19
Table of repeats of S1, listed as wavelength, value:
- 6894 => 16.1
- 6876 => 15.79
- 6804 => 16.08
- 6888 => 15.95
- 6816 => 16.09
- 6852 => 16.07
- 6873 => 15.74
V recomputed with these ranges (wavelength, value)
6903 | 15.9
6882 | 15.47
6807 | 15.98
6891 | 16.05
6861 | 15.85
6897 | 16.14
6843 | 15.62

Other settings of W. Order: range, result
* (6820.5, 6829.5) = 16.2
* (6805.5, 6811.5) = 16.1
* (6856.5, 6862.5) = 15.9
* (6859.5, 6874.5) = 16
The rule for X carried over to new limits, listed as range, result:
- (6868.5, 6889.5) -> 16.1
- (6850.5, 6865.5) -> 16.3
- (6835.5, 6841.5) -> 15.96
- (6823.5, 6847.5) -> 16.38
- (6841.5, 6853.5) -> 16.35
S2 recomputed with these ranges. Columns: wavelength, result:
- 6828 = 16.01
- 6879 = 16.03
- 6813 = 16.4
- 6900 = 16.16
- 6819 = 16.01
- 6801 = 16.19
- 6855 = 15.68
